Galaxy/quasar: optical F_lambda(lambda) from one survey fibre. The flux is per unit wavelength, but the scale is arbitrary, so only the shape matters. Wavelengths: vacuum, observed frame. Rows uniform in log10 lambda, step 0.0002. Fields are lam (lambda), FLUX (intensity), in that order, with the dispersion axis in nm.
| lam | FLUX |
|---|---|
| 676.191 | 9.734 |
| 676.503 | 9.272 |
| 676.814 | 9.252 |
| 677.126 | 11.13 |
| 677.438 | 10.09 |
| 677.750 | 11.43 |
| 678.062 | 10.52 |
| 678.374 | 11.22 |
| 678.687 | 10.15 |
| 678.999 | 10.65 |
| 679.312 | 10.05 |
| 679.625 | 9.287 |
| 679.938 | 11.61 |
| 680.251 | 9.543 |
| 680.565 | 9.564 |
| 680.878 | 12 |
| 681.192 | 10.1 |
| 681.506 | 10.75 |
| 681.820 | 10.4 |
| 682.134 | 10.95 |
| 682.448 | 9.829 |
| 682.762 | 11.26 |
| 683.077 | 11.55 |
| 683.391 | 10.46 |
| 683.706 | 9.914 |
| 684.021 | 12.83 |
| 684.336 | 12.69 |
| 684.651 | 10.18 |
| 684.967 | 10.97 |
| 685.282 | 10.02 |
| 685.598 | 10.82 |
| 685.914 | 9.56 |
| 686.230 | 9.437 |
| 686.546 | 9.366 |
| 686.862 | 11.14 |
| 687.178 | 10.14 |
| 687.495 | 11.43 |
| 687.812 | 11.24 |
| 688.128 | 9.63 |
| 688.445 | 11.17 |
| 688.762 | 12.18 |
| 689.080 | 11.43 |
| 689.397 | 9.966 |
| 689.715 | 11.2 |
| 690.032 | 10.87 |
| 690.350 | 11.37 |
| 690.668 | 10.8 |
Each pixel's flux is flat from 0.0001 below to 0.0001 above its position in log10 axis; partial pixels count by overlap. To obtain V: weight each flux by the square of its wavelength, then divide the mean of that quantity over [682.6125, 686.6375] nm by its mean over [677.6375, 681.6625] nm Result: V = 1.0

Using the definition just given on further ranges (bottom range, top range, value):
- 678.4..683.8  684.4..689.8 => 1.03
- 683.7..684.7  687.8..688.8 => 0.94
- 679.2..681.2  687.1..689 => 1.09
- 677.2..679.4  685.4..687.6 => 0.99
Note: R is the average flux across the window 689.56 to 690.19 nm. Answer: 11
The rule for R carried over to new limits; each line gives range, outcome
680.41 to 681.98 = 10.6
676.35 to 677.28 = 9.89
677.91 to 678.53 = 10.9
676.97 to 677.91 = 10.9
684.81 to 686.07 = 10.3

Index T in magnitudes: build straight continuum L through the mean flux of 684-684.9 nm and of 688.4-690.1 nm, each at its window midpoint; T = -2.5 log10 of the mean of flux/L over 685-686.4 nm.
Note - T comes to 0.15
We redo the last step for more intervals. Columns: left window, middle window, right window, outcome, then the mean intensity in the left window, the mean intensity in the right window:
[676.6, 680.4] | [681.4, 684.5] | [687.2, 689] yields -0.04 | 10.4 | 11.1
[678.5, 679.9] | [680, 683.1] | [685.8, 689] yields -0.03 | 10.2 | 10.6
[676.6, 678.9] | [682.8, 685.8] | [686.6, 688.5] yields -0.04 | 10.5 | 10.7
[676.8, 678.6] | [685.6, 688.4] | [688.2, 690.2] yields 0.07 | 10.7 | 11.1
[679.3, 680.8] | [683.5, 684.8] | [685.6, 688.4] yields -0.12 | 10.1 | 10.3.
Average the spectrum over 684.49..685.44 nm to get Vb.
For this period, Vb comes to 10.4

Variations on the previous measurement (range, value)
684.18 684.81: 11.4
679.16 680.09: 10.3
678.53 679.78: 10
